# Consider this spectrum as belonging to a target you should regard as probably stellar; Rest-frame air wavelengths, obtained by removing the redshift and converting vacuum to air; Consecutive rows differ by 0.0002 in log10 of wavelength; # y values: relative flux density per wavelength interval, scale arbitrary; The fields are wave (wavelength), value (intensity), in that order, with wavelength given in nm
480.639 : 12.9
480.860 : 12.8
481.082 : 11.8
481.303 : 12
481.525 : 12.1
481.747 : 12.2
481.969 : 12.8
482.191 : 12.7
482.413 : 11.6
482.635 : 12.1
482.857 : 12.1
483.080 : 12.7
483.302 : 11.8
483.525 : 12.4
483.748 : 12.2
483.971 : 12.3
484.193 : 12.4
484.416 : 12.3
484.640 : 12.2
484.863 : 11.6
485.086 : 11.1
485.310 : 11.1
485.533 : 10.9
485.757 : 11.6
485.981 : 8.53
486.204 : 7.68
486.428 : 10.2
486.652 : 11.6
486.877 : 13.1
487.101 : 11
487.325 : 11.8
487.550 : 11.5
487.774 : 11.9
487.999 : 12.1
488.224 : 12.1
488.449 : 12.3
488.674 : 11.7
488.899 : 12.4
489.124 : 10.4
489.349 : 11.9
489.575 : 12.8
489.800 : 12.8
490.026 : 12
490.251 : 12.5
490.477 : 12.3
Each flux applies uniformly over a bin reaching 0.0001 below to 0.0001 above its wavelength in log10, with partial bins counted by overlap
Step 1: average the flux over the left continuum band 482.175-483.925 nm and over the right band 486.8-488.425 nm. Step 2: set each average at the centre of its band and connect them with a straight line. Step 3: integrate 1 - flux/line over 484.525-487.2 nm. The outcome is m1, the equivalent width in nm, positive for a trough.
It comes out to 0.253 nm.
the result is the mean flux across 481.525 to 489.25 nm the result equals 11.7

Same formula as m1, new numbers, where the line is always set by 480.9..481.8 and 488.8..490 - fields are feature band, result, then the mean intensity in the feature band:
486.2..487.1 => 0.076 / 11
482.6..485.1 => -0.015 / 12.1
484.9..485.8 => 0.066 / 11.2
